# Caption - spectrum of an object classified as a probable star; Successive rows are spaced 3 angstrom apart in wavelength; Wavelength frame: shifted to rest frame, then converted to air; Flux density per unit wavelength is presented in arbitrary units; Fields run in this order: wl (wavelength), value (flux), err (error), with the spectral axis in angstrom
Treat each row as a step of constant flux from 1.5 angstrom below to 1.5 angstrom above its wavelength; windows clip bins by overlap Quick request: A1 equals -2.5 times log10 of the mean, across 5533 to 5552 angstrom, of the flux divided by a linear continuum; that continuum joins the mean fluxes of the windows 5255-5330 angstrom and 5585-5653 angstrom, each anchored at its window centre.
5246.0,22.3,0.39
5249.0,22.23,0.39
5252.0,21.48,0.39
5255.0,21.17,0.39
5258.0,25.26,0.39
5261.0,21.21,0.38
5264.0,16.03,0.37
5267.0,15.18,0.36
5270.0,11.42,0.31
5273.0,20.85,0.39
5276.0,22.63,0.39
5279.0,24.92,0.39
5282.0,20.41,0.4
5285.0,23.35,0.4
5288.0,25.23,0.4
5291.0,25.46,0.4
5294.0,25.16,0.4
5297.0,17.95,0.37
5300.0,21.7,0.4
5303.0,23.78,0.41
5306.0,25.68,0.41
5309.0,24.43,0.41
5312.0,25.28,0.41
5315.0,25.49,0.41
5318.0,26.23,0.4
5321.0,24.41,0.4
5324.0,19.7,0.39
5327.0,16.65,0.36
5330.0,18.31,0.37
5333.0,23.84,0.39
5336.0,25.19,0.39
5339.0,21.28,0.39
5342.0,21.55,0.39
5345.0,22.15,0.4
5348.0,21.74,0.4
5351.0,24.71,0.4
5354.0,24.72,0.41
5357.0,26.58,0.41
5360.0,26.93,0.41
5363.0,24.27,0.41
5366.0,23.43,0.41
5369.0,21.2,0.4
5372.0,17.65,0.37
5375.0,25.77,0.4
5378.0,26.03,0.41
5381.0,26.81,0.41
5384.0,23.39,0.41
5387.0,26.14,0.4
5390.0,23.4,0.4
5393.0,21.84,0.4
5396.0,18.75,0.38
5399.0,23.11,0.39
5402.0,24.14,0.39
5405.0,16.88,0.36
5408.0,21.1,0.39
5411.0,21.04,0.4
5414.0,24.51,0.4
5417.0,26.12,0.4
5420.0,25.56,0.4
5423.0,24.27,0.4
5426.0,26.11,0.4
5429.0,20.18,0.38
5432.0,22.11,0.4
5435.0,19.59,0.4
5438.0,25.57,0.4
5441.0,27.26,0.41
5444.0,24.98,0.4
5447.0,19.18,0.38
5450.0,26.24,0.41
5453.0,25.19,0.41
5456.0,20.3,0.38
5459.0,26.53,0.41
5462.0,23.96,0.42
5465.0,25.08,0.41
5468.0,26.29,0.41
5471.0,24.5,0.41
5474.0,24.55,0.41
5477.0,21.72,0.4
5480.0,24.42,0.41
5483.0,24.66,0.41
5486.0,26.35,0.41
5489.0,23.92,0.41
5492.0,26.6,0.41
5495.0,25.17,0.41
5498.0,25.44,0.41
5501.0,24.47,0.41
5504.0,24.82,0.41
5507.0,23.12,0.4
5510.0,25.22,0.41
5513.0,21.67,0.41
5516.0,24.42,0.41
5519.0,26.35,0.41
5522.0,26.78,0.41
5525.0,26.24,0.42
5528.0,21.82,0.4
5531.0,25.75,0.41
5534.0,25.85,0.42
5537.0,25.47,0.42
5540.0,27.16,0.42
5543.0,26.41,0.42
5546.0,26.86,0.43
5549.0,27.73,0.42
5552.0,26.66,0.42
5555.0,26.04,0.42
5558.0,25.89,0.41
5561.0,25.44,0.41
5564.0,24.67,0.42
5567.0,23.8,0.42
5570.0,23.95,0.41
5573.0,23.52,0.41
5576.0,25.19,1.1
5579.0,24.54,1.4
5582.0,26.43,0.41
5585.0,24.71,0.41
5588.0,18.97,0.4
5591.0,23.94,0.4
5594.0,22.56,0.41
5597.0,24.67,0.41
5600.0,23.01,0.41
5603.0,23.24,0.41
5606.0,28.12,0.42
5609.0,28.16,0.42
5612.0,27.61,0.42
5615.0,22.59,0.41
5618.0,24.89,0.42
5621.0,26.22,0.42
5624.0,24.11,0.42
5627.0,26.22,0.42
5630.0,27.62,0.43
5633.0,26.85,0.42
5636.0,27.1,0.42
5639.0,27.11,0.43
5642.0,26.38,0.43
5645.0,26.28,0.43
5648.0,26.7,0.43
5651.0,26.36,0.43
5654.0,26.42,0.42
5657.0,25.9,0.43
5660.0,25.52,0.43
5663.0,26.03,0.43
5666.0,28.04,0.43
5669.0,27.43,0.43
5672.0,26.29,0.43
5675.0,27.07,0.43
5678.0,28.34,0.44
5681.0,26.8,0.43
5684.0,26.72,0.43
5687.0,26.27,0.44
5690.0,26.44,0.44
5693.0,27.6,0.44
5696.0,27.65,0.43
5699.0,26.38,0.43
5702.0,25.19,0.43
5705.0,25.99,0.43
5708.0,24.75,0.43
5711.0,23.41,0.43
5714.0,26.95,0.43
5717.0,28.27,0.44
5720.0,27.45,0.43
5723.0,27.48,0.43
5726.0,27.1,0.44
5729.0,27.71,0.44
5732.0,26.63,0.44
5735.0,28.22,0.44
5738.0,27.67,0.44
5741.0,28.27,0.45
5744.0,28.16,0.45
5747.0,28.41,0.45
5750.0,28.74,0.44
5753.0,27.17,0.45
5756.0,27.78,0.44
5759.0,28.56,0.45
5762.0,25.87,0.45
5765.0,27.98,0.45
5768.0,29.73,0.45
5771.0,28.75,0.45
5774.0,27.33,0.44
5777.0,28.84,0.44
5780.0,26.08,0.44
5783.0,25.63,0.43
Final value -0.09 mag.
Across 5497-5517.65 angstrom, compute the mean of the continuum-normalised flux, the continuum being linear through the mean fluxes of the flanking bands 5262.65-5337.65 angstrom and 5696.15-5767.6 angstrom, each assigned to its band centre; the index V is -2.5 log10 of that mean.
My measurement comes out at 0.015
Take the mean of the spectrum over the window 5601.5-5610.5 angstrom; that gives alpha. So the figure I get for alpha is 26.5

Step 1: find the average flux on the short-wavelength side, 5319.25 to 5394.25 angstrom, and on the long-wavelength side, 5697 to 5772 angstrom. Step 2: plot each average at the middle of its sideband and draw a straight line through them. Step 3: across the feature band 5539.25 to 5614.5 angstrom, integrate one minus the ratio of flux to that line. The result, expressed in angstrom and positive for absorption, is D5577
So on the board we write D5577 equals 1.3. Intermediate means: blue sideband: 23.1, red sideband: 27.3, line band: 25.1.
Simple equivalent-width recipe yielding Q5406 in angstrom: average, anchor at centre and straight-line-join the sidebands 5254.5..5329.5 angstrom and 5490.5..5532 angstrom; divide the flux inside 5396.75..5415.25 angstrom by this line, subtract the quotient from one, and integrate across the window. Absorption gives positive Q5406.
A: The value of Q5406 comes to 1.4 angstrom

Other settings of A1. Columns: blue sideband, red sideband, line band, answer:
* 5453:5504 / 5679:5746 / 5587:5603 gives 0.133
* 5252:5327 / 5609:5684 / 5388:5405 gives 0.072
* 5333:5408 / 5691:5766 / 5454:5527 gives -0.006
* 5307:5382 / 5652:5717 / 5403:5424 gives 0.057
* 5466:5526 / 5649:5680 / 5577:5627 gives 0.059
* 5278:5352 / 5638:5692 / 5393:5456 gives 0.052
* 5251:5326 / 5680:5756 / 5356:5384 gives -0.052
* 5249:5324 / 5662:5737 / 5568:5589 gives 0.064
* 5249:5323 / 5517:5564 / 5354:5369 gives -0.067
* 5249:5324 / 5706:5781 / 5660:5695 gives -0.009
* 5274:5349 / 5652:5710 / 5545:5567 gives -0.030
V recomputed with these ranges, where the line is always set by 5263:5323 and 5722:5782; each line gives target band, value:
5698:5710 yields 0.07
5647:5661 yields 0.02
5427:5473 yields 0.02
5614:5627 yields 0.06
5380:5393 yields -0.05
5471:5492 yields 0.01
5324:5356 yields 0.04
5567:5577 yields 0.07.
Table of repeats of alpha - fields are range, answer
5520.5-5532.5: 25.1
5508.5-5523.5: 24.9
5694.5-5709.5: 26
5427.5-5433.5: 21.1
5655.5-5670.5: 26.6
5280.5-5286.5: 21.9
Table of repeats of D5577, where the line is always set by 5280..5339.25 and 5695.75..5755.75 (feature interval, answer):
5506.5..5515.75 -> 0.5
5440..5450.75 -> 0.1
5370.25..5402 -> 0.6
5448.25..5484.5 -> 0.2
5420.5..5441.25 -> 0.6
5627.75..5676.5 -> -0.6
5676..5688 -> -0.2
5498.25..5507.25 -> 0.2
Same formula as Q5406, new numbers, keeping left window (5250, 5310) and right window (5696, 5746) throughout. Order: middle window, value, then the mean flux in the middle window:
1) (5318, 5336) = 0.6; 21.4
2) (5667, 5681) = -0.5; 27.3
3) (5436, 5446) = -0.7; 25.3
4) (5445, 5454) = 0.1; 23.5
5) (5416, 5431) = -0.6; 24.3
